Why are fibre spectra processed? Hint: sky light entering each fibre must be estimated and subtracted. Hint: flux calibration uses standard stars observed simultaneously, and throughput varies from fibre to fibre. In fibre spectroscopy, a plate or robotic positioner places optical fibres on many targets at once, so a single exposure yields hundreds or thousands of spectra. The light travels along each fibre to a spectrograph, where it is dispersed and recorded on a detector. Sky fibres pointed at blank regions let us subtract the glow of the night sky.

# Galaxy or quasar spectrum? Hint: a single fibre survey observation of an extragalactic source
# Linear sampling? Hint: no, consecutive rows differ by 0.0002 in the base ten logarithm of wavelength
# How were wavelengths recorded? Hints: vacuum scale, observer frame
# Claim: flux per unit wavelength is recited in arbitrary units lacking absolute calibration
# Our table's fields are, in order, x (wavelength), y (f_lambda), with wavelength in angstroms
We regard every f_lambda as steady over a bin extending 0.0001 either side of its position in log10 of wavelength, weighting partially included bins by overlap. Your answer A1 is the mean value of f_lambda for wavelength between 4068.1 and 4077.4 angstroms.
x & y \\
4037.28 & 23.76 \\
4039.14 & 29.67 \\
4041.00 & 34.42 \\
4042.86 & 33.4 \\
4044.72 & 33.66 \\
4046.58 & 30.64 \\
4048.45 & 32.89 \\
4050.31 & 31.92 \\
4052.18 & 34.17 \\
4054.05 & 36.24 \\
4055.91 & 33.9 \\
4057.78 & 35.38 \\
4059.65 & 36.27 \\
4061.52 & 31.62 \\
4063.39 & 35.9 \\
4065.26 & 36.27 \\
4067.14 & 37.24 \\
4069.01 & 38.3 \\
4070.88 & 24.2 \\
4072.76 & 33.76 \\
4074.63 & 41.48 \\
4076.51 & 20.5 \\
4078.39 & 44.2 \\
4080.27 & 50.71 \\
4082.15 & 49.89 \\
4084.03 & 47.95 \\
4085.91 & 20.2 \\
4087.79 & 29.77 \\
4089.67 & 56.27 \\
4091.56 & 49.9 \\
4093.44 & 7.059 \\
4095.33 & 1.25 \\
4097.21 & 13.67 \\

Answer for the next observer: 31.7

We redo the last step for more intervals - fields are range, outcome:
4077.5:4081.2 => 47.5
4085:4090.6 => 35.5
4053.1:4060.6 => 35.4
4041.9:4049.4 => 32.7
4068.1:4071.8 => 31.3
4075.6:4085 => 42.6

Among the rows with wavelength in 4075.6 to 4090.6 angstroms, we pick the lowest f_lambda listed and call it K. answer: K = 20.2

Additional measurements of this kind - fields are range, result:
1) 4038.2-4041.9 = 29.67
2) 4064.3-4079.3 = 20.5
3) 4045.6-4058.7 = 30.64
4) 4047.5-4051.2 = 31.92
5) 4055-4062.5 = 31.62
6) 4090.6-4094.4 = 7.059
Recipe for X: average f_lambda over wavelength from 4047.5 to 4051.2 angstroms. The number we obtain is 32.4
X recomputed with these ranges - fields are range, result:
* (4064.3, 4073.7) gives 34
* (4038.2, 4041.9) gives 32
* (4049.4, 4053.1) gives 33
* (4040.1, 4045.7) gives 33.8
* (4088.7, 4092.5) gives 52.9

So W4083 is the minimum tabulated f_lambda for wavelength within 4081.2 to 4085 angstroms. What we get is 47.95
